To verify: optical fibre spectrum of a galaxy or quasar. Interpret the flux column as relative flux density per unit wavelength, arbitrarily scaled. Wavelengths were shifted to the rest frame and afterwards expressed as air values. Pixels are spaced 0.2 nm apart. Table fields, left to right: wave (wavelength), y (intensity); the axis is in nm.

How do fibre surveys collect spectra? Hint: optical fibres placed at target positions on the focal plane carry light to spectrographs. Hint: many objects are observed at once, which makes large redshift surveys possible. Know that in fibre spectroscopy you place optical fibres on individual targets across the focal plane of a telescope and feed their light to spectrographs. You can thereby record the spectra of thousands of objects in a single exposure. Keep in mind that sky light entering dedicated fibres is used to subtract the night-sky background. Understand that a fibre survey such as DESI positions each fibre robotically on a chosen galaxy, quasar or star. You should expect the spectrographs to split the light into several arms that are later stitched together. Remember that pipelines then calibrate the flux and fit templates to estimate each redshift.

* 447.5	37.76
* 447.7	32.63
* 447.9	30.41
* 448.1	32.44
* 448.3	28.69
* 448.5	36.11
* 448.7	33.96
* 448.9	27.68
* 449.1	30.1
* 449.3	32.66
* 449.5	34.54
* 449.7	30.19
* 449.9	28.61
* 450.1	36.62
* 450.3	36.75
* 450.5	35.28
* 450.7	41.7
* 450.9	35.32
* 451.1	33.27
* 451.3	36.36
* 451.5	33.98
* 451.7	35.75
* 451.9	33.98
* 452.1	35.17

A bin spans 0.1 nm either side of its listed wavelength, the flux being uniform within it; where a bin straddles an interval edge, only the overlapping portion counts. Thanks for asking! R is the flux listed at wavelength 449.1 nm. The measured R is 30.1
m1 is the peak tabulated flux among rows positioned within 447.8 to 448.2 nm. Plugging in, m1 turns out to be 32.44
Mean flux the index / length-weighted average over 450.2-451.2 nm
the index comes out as 36.5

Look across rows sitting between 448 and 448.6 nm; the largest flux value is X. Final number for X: 36.11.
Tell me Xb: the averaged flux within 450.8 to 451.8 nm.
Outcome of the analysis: 34.9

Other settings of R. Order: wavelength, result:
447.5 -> 37.76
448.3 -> 28.69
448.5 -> 36.11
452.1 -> 35.17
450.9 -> 35.32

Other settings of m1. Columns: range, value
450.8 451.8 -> 36.36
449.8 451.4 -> 41.7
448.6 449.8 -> 34.54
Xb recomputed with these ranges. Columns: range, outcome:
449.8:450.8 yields 35.8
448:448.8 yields 32.8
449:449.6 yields 32.4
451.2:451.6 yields 35.2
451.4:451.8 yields 34.9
